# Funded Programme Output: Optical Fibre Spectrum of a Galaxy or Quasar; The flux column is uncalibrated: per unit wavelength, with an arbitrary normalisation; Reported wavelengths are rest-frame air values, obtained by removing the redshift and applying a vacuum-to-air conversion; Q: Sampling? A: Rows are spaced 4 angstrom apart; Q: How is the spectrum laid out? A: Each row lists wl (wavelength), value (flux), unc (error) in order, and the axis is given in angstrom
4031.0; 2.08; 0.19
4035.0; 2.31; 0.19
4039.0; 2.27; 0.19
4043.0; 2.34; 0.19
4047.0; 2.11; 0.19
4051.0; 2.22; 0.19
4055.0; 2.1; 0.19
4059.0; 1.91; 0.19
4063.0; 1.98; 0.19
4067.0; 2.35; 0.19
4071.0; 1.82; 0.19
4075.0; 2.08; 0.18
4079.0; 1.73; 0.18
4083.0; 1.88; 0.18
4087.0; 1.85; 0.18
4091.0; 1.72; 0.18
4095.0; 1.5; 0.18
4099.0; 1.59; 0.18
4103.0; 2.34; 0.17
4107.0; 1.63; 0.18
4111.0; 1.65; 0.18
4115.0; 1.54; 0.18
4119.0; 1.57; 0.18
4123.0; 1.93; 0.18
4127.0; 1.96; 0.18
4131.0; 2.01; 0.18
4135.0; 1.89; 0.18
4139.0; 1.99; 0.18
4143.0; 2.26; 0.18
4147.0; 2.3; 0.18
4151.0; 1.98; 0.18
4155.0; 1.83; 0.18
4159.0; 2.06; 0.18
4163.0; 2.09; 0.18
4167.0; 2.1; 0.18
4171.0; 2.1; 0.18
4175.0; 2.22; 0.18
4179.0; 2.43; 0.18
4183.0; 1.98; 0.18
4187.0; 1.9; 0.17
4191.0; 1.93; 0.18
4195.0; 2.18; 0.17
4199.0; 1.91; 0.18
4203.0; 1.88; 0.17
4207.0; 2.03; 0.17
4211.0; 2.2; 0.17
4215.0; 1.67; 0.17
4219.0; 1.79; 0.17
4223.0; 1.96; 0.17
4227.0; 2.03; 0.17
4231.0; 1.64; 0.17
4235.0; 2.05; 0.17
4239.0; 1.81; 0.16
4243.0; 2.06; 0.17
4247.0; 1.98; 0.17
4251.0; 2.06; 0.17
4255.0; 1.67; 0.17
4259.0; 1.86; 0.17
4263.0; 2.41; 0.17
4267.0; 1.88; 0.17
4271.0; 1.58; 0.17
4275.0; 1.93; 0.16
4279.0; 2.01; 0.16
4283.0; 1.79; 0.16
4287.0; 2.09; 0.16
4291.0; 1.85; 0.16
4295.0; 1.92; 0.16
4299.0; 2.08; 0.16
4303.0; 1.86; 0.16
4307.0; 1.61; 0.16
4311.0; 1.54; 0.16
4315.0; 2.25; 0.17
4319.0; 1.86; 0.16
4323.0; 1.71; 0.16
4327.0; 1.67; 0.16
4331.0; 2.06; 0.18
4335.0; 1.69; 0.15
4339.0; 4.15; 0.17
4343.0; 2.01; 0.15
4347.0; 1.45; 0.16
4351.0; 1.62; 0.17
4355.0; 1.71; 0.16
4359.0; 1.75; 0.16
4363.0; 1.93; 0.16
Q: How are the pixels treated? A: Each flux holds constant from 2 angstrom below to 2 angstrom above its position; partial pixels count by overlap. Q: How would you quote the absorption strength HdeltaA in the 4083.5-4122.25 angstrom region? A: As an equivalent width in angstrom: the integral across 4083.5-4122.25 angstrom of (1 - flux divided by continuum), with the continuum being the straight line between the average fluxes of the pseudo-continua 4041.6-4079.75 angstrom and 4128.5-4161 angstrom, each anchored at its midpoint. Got 6.2 angstrom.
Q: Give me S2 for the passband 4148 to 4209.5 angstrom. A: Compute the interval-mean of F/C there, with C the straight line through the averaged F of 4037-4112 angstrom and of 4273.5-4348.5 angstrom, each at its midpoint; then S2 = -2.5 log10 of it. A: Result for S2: -0.04 mag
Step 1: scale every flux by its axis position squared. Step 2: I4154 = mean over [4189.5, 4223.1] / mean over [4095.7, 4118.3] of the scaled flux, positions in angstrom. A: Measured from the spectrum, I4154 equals 1.19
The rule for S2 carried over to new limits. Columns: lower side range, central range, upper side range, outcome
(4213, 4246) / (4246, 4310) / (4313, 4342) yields 0.070 mag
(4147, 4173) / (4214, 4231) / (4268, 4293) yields 0.063 mag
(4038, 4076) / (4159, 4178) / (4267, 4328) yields -0.075 mag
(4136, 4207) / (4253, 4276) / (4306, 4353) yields 0.070 mag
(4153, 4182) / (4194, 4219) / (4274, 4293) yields 0.053 mag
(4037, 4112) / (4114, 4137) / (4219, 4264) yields 0.070 mag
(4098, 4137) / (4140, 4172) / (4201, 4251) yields -0.127 mag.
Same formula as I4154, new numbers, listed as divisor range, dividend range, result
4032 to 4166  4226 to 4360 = 1.08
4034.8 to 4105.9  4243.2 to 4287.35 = 1.07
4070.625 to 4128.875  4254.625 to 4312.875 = 1.15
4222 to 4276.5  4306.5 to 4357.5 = 1.06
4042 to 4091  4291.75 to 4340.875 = 1.13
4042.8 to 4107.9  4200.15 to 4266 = 1.08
